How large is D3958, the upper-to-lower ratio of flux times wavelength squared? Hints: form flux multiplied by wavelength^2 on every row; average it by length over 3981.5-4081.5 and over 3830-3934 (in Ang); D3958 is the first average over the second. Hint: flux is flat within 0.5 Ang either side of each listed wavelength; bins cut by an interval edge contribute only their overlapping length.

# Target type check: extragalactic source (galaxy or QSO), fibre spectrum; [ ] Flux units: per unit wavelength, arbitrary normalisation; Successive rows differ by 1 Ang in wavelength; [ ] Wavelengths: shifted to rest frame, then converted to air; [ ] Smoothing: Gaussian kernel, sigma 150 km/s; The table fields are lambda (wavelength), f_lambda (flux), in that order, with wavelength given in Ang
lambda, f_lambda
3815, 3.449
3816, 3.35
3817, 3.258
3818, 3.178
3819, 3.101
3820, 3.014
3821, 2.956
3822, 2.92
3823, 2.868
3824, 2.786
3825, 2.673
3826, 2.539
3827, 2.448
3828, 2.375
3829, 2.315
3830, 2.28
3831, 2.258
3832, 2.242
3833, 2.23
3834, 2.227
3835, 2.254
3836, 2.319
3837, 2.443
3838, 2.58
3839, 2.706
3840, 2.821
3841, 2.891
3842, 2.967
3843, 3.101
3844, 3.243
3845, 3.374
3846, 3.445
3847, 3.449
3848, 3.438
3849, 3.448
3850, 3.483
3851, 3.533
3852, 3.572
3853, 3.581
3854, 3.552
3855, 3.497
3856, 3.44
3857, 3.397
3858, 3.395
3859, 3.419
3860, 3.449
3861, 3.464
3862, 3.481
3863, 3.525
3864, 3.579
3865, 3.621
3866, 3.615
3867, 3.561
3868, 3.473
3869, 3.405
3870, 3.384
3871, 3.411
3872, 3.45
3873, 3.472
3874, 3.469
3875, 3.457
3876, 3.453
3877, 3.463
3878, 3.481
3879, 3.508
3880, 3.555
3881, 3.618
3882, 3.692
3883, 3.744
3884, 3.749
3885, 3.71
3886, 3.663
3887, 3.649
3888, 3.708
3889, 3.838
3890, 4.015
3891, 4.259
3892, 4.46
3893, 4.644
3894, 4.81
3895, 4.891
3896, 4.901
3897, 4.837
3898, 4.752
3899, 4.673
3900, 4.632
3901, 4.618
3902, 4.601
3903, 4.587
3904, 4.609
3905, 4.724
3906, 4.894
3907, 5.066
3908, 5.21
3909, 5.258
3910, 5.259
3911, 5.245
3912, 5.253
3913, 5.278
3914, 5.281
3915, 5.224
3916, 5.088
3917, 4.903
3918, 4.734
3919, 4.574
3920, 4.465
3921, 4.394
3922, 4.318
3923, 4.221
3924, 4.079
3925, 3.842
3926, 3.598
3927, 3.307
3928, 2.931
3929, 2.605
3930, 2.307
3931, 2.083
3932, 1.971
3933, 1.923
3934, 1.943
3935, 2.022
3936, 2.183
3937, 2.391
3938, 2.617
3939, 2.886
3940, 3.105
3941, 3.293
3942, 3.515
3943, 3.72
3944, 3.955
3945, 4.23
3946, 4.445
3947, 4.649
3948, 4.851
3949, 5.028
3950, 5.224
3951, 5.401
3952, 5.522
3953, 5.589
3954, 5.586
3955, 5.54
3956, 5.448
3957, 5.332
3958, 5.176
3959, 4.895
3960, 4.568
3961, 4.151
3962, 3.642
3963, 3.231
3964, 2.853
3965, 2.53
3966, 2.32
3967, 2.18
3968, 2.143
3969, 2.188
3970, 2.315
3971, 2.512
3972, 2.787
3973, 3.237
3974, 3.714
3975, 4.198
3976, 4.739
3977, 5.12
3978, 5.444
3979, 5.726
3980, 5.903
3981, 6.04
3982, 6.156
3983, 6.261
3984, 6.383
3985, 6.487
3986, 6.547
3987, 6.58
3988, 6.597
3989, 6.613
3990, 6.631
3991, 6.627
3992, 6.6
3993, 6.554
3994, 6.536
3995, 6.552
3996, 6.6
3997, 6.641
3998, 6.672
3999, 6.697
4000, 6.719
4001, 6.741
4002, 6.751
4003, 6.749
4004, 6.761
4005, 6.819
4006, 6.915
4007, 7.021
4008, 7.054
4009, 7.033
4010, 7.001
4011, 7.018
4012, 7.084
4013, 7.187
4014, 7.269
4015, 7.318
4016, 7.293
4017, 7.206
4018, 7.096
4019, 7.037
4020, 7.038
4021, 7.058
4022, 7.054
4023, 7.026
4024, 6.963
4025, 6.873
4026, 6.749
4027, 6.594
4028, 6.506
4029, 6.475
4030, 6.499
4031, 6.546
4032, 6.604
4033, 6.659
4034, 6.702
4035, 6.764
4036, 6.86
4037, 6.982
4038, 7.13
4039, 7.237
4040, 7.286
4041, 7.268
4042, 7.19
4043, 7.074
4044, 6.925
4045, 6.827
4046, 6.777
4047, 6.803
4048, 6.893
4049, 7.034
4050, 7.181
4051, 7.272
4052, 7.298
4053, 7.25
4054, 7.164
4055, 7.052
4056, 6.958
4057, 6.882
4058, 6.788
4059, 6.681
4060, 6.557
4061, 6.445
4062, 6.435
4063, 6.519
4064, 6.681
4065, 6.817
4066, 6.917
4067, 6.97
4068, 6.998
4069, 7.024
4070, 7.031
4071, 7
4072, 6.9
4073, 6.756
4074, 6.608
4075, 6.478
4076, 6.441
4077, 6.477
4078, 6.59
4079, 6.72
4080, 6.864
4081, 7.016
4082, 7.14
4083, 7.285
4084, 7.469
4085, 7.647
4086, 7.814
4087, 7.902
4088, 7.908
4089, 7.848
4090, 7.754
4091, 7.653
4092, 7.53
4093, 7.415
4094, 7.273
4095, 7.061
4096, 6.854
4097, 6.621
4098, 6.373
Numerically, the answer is 2.0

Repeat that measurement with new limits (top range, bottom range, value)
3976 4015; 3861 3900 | 1.81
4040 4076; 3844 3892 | 2.13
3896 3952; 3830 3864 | 1.38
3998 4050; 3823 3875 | 2.44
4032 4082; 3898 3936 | 1.79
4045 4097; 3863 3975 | 1.93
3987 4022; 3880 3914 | 1.61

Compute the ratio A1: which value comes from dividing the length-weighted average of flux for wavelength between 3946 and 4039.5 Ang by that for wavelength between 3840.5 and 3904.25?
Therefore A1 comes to 1.56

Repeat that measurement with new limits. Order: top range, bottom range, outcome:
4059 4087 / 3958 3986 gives 1.64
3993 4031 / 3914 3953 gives 1.82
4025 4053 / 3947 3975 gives 1.72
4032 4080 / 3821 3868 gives 2.26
